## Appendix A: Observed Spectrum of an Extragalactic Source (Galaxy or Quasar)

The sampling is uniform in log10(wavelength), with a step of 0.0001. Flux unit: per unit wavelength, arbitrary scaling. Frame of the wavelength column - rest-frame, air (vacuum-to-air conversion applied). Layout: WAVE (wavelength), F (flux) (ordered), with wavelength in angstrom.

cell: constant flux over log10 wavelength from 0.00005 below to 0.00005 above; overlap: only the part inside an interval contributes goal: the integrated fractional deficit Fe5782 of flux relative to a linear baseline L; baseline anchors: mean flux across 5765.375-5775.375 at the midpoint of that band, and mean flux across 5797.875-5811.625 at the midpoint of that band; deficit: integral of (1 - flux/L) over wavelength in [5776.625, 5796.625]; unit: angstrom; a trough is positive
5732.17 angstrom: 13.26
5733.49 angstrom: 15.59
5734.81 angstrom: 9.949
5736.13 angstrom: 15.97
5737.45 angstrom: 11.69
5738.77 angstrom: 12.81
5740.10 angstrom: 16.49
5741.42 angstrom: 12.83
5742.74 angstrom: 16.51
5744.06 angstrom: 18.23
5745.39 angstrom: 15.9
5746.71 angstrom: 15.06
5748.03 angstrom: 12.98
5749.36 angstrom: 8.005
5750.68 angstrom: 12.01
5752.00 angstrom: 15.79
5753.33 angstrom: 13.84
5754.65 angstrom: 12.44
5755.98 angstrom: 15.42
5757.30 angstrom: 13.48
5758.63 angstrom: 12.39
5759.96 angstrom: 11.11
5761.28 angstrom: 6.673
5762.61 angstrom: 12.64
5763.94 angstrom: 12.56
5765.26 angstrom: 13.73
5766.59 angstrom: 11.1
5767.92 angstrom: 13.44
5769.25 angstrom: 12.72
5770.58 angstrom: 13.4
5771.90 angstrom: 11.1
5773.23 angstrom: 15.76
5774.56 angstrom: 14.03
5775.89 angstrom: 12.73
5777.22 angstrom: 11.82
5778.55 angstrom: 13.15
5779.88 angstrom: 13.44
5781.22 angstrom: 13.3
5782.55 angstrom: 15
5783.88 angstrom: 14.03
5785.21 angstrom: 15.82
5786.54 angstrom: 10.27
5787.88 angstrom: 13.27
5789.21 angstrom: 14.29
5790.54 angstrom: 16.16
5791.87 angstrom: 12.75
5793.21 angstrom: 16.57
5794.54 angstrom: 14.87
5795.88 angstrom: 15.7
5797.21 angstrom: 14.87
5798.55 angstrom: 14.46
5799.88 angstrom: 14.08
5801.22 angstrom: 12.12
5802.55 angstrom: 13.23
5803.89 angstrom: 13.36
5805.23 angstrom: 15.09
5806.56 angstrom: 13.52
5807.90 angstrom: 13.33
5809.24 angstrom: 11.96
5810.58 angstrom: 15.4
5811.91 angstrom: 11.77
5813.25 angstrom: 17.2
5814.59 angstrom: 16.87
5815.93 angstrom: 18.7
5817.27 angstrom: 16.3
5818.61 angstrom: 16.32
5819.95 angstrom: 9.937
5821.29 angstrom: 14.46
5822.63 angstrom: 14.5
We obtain -1.0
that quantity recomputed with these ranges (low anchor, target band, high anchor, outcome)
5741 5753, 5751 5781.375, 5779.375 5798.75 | 2.94 angstrom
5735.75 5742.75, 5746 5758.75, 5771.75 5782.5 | 0.61 angstrom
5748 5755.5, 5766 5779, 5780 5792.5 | 0.39 angstrom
